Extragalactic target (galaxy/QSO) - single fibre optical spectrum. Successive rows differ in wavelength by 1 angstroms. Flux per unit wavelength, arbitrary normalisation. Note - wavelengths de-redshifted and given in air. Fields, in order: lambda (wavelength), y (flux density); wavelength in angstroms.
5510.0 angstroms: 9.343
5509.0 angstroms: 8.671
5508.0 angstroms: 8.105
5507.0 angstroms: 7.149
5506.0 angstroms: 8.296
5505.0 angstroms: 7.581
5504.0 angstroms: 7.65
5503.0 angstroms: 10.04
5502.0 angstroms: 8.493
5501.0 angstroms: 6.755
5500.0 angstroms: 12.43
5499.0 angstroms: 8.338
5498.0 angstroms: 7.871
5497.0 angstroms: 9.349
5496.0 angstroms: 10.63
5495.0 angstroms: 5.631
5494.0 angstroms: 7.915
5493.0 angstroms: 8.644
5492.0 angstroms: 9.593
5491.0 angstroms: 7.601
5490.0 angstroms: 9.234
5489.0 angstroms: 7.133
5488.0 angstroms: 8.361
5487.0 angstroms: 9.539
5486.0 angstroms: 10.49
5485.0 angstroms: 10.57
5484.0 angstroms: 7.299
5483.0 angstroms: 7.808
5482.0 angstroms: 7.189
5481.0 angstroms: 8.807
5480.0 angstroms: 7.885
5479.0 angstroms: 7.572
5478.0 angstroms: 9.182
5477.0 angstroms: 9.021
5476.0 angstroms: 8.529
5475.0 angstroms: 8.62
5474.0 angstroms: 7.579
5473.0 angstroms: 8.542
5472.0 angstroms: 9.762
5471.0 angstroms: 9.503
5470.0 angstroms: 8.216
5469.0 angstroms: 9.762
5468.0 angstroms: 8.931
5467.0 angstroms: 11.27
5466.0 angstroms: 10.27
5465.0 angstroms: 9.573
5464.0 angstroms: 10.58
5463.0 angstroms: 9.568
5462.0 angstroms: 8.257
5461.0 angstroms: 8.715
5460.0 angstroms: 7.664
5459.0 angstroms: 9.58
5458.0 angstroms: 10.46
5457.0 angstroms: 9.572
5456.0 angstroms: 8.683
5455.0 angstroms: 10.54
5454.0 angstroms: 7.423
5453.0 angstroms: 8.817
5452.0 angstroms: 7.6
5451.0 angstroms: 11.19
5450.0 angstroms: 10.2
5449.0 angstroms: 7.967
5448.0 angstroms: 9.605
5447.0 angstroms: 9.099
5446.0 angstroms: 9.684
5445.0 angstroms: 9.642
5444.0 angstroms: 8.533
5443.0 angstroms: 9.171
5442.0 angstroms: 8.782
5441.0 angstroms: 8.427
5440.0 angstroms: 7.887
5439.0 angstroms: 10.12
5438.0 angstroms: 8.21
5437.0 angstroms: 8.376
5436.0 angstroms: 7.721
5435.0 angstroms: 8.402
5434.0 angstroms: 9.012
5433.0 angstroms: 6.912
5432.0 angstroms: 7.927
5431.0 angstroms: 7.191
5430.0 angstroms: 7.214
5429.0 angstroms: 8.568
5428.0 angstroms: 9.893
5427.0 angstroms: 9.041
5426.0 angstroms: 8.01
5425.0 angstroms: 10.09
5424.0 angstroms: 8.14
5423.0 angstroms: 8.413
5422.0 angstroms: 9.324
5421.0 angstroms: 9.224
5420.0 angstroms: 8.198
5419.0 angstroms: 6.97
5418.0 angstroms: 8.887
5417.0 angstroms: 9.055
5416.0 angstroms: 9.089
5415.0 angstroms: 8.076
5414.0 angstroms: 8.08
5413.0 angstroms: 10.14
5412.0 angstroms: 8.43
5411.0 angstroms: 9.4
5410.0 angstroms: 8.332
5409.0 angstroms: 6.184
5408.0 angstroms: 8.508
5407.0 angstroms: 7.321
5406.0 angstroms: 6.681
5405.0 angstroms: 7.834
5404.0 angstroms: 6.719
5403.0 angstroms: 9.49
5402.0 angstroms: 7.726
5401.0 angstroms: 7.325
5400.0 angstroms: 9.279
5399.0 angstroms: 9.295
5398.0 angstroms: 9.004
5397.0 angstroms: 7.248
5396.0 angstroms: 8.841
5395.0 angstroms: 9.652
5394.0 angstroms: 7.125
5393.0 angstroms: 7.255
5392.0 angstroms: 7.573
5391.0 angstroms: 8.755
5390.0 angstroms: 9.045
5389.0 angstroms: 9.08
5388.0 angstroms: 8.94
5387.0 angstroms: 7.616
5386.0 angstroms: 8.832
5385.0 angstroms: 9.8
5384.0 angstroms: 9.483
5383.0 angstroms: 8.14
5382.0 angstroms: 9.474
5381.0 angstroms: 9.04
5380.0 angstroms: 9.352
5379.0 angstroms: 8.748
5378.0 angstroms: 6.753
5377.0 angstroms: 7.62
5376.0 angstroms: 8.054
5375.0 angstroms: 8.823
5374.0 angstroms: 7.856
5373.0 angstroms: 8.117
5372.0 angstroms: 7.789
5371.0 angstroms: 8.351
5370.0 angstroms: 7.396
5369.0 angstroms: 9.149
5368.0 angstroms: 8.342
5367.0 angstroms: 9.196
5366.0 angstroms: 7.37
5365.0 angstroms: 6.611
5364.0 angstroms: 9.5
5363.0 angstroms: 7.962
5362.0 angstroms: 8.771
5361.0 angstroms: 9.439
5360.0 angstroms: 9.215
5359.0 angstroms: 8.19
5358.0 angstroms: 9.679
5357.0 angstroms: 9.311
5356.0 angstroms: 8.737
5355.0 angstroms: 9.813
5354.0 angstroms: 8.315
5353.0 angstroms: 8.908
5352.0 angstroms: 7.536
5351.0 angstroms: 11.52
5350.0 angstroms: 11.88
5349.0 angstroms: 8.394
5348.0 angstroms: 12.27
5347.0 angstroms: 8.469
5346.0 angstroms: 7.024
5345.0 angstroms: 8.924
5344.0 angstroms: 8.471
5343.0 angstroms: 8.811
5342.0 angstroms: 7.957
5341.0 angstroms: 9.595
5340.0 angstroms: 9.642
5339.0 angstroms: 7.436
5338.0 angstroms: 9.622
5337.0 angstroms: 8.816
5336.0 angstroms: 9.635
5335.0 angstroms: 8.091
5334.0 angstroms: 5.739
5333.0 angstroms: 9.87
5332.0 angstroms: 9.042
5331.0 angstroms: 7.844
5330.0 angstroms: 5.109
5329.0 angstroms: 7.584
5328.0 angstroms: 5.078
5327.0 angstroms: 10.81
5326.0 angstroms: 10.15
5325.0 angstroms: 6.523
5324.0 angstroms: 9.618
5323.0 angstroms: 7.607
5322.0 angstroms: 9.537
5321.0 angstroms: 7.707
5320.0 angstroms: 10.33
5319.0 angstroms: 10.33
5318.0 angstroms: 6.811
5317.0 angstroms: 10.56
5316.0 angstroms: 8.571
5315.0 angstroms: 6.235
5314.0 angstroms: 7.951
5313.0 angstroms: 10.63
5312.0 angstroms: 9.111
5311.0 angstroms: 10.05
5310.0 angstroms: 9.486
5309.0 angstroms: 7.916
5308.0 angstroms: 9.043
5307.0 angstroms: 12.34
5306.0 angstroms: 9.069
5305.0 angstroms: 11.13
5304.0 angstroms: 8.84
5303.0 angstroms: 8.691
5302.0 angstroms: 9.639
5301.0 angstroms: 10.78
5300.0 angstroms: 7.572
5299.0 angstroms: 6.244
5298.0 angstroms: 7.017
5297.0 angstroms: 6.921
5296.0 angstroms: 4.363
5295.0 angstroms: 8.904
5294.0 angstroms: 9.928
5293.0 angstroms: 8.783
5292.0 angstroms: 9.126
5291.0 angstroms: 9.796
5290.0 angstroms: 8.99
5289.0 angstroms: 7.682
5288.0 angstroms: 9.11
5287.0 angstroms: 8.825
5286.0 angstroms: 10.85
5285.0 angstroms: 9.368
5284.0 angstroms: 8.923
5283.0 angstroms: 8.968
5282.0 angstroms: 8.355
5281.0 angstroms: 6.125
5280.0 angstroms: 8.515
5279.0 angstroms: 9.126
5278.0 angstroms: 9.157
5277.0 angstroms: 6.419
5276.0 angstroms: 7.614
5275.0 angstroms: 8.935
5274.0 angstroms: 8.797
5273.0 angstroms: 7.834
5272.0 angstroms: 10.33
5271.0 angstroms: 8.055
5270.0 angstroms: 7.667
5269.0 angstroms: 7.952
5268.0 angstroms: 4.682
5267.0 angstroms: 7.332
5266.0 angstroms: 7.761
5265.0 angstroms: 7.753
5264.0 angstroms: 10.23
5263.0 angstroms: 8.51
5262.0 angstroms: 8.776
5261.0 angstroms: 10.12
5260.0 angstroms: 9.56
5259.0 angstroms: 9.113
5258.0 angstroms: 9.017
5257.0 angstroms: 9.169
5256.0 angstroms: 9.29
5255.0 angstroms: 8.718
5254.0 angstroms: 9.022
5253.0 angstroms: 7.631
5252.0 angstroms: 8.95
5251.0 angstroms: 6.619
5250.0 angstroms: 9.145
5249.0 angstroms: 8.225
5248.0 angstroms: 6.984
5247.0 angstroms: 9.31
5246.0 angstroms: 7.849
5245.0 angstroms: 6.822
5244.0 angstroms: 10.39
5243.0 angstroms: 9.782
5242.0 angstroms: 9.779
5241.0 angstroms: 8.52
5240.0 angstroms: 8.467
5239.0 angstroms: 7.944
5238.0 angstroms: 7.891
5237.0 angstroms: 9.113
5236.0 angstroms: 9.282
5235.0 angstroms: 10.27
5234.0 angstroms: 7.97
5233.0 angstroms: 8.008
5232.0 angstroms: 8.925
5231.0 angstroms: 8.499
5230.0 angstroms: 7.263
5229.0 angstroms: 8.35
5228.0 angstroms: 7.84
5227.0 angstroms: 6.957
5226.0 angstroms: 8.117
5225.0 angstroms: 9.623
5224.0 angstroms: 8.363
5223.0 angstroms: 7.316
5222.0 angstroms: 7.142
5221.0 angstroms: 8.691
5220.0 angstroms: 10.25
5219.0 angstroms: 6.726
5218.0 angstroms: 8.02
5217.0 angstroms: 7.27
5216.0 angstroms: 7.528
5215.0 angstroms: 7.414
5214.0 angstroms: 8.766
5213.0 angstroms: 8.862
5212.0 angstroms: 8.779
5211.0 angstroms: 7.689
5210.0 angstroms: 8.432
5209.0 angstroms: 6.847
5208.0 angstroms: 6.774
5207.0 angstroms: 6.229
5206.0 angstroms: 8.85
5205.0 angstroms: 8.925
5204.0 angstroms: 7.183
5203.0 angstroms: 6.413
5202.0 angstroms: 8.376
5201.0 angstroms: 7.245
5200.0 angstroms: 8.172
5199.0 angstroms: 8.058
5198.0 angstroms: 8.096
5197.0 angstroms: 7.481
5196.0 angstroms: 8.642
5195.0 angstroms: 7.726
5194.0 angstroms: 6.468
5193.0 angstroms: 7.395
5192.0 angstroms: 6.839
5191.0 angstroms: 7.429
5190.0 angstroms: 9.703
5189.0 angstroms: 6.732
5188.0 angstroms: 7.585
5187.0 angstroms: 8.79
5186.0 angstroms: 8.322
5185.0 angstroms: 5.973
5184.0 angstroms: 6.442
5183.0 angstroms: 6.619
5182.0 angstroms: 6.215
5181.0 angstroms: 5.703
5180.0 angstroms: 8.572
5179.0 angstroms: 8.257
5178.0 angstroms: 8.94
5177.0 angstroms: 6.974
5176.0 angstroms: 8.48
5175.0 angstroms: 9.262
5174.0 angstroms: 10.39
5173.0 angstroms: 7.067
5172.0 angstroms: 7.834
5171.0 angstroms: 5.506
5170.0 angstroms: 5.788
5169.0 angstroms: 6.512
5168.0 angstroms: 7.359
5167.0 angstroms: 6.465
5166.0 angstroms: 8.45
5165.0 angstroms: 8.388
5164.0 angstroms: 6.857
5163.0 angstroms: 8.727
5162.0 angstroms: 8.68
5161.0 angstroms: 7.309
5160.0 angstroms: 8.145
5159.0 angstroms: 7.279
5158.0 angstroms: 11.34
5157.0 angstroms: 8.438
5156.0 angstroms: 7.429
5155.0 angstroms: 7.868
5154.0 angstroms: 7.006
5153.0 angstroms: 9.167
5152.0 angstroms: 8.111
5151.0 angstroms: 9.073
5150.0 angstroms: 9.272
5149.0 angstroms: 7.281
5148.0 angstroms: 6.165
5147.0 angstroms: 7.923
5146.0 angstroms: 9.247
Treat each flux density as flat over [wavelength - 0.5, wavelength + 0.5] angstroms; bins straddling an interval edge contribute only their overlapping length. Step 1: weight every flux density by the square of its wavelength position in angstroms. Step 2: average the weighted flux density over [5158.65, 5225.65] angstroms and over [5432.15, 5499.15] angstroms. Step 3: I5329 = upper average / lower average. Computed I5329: 1.27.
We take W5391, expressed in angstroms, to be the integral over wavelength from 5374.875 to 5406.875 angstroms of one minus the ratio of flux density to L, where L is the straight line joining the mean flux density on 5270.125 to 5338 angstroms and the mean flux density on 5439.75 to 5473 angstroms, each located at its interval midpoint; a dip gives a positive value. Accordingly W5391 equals 2.1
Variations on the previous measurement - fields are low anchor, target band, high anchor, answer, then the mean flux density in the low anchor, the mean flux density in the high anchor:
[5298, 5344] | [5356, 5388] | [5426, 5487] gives 0.9 angstroms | 8.72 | 8.88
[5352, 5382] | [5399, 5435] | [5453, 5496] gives 1.4 angstroms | 8.5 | 8.86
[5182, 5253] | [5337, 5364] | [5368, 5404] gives -2.4 angstroms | 8.01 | 8.43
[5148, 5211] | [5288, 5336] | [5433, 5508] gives -2.2 angstroms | 7.73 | 8.82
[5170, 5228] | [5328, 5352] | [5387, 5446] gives -1.4 angstroms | 7.75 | 8.41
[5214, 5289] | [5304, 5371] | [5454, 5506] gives -1.8 angstroms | 8.42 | 8.86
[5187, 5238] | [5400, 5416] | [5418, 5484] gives 1.0 angstroms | 7.98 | 8.8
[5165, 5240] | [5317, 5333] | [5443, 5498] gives -0.1 angstroms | 7.82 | 8.94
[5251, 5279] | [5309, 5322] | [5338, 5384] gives -0.6 angstroms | 8.44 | 8.73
